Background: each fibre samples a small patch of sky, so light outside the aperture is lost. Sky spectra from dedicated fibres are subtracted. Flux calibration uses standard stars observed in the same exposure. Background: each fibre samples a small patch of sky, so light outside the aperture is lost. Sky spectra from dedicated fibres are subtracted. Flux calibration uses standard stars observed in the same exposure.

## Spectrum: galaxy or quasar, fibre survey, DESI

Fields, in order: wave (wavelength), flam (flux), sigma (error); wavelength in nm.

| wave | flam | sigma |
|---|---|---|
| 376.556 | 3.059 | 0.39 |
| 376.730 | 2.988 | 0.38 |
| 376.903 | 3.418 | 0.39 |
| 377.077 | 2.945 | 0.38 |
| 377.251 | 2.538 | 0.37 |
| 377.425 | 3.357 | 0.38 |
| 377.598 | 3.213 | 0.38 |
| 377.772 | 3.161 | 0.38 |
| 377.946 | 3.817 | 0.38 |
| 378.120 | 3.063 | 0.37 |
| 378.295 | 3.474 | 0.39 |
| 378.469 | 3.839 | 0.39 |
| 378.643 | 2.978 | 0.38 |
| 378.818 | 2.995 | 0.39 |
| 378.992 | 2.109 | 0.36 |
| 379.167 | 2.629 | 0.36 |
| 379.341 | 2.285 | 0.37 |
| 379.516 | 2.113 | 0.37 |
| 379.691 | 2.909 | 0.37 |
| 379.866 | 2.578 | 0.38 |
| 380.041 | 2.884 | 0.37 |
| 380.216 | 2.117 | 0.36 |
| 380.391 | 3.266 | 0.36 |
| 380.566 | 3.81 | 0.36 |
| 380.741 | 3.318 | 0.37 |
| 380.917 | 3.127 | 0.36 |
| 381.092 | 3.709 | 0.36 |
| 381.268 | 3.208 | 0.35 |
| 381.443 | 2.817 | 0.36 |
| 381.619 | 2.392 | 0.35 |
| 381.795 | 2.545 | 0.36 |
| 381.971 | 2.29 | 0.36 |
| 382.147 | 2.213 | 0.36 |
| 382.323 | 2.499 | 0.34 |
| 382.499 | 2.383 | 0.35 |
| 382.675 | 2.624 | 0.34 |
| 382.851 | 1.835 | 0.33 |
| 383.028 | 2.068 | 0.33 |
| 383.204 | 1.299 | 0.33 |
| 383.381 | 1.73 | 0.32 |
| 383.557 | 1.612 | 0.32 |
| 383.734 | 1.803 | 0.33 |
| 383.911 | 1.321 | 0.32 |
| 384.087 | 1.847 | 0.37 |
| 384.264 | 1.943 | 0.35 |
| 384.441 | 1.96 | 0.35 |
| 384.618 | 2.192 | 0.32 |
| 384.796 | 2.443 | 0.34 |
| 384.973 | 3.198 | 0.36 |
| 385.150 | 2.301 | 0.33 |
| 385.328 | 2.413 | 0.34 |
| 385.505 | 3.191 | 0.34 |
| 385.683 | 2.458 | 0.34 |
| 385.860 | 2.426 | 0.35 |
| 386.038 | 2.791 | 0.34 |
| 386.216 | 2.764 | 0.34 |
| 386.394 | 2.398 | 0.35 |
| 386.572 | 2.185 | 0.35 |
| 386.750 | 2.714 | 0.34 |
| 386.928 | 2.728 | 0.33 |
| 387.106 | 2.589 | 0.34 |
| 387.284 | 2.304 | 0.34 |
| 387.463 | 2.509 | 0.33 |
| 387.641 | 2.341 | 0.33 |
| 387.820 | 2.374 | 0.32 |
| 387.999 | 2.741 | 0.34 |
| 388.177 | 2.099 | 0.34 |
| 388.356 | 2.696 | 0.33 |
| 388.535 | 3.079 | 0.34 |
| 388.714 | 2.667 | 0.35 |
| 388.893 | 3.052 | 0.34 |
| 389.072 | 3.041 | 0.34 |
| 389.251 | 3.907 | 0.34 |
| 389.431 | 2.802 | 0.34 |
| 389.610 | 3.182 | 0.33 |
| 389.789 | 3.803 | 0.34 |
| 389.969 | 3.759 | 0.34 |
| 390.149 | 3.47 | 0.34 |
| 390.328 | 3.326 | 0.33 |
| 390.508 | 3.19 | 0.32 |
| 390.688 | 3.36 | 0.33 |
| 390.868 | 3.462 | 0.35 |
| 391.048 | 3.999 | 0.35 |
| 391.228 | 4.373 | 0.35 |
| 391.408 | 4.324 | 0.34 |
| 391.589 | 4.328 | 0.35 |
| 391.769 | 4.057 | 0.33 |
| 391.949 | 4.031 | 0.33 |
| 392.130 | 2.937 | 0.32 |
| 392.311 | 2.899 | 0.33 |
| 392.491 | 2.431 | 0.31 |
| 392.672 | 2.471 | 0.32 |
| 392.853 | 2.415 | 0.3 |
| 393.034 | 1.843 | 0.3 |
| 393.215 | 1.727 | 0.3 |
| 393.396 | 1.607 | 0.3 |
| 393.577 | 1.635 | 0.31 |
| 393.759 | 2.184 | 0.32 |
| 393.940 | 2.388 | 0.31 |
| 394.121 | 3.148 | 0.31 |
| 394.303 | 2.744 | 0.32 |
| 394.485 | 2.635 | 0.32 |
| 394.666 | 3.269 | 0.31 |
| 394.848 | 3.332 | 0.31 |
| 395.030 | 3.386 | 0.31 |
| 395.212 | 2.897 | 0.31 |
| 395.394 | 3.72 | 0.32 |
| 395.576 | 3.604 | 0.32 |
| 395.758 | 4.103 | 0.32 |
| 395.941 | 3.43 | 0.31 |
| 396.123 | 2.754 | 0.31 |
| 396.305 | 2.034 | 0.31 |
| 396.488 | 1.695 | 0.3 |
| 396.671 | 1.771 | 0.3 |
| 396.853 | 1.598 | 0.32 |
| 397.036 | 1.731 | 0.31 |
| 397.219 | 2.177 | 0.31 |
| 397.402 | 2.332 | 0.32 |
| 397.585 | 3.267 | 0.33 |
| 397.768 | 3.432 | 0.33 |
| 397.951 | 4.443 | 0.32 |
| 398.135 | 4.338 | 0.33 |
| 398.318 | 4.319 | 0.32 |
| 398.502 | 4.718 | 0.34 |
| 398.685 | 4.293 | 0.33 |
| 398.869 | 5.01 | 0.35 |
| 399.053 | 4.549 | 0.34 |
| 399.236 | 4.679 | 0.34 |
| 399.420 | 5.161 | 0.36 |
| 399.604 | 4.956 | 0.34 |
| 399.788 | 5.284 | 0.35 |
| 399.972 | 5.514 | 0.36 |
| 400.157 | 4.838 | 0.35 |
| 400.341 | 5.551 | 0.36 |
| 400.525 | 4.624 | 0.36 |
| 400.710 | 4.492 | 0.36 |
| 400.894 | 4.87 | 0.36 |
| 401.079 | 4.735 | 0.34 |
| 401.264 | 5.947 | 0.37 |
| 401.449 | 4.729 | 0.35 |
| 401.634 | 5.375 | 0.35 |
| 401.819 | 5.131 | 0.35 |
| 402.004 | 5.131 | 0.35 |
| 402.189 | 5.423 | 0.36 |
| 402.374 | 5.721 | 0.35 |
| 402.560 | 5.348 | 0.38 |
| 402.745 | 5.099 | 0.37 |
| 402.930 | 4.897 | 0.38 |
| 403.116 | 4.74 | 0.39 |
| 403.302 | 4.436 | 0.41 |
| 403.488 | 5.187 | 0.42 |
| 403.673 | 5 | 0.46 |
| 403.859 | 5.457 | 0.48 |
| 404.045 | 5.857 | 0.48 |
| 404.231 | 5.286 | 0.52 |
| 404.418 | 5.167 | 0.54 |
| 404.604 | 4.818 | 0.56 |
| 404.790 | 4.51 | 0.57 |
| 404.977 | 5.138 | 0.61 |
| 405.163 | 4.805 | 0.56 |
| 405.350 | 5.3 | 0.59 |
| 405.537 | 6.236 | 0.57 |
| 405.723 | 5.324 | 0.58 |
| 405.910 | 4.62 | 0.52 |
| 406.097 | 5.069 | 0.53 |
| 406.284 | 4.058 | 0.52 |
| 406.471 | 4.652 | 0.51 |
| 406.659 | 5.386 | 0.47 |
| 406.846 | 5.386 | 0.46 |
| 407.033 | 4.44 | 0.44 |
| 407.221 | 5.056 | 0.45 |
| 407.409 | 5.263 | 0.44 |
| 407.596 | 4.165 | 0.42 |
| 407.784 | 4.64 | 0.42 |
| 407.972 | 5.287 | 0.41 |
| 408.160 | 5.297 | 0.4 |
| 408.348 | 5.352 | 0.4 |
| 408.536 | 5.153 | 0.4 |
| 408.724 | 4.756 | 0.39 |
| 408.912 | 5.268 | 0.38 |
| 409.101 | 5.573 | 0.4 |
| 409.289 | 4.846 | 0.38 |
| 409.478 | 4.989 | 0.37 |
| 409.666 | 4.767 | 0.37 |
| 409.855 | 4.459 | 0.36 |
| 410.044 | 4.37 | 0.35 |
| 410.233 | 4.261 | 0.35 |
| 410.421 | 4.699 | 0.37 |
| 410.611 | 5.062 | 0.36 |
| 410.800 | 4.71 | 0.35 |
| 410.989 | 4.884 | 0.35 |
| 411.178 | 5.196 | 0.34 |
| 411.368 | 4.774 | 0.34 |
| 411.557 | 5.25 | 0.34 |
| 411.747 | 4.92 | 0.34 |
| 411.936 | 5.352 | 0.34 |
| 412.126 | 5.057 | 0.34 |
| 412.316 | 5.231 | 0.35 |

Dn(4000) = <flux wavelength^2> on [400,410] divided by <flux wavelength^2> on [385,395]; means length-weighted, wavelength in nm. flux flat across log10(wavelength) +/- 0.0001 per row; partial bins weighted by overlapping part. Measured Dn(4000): 1.88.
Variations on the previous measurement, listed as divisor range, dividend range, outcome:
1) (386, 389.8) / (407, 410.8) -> 1.98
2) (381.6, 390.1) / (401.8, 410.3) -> 2.22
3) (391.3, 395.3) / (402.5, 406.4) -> 1.88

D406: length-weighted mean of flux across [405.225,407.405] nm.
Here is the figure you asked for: 5.05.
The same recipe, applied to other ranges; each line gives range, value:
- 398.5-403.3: 5.03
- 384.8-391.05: 2.87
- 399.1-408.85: 5.06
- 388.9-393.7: 3.16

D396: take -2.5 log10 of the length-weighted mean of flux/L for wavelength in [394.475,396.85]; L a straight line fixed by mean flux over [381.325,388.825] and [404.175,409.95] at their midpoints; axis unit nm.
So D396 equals 0.23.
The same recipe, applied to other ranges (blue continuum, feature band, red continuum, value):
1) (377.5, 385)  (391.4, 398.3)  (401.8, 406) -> 0.393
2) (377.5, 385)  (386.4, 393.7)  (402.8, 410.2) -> 0.160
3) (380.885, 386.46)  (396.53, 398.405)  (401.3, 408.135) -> 0.389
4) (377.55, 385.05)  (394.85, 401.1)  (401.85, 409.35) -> 0.137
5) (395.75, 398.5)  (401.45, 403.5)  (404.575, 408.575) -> -0.243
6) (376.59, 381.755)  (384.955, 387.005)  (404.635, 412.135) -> 0.304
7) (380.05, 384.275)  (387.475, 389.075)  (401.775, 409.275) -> 0.178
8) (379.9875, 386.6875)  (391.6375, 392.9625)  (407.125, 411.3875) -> 0.081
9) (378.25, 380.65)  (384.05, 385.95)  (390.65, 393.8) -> 0.206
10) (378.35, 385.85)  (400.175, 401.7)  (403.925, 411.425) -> -0.163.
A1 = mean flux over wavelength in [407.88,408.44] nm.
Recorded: 5.31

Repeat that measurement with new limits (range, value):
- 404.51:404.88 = 4.68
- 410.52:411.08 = 4.89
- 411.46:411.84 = 5.08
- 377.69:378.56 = 3.47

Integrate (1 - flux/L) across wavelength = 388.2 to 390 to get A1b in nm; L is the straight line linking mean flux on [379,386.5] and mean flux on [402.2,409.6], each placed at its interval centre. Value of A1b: 0.02 nm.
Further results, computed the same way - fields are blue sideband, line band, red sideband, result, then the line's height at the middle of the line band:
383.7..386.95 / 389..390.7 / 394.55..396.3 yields -0.36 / 2.8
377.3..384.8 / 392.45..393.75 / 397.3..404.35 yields 0.64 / 3.97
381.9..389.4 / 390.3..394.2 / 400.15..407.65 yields 0.38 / 3.37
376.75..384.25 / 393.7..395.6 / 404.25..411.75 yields 0.41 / 3.84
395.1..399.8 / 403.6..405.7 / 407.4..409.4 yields -0.33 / 4.52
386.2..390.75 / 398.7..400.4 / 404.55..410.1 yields -0.37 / 4.11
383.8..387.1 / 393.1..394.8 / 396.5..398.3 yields 0.19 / 2.69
